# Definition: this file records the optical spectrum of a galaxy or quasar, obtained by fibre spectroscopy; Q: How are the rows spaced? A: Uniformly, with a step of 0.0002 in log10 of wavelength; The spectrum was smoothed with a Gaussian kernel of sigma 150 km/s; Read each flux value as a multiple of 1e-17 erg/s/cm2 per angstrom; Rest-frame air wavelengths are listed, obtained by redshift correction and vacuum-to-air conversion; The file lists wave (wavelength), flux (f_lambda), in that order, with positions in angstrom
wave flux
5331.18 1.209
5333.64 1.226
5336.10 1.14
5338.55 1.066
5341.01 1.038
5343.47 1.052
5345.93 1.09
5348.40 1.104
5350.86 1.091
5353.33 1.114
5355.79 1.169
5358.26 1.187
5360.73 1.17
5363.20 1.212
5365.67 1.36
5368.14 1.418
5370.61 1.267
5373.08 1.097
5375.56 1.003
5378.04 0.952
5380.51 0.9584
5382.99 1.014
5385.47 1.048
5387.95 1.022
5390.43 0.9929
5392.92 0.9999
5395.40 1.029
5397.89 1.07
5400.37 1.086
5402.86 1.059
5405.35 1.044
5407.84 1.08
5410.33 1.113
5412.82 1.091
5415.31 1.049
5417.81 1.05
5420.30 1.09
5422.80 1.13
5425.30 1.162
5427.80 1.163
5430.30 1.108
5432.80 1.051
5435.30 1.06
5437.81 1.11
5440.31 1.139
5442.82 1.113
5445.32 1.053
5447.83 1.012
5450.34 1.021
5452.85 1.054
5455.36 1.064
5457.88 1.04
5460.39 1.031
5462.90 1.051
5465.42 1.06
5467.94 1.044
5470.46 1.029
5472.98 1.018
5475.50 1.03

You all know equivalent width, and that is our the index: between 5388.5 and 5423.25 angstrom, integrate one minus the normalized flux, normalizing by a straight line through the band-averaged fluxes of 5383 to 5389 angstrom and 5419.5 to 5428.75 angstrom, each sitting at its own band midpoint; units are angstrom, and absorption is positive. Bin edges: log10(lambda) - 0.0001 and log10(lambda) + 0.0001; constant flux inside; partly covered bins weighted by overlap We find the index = 0.8 angstrom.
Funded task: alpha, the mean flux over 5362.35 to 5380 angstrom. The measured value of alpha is 1.18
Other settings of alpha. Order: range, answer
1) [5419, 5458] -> 1.09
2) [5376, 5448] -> 1.06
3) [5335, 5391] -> 1.11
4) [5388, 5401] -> 1.03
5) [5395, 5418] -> 1.07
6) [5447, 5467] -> 1.04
